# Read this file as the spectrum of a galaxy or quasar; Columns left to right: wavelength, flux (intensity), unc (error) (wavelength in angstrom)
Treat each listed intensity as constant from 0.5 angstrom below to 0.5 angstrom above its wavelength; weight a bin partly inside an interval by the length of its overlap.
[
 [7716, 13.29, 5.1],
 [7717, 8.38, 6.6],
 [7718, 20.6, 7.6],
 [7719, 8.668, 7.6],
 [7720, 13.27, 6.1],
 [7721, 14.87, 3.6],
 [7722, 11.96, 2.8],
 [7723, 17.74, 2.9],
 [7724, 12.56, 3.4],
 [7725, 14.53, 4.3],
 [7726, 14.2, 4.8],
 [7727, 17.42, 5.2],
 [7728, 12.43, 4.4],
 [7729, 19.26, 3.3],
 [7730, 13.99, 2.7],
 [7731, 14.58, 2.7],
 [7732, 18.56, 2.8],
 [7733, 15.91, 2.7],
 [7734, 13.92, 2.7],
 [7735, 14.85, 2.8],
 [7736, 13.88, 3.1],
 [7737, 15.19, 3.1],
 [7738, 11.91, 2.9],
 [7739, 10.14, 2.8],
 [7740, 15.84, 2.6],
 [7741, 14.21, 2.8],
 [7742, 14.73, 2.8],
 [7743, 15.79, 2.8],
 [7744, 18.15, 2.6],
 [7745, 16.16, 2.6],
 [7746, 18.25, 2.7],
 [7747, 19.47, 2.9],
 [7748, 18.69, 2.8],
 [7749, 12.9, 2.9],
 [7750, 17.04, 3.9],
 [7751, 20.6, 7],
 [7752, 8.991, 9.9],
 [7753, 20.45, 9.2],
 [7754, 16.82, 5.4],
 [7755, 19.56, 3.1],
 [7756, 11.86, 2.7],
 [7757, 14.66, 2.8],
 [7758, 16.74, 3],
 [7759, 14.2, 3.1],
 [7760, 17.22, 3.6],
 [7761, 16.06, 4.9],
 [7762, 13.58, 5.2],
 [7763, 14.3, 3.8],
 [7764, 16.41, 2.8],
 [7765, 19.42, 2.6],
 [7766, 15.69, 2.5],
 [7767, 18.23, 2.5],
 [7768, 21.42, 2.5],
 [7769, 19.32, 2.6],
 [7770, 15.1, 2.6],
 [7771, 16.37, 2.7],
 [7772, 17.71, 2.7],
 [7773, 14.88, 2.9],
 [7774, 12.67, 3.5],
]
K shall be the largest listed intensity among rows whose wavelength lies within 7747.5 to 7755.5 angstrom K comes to 20.6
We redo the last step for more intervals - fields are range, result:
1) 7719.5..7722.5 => 14.87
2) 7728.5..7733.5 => 19.26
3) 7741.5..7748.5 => 19.47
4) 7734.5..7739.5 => 15.19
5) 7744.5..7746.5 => 18.25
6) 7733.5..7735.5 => 14.85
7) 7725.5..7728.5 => 17.42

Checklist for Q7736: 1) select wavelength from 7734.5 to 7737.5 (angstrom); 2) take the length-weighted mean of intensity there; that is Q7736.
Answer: 14.6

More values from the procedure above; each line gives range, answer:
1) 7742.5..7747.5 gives 17.6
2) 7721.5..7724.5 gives 14.1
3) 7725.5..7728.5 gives 14.7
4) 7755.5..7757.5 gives 13.3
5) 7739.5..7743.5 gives 15.1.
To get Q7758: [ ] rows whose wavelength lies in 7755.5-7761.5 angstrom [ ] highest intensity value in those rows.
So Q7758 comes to 17.22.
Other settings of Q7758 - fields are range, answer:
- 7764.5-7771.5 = 21.42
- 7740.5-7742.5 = 14.73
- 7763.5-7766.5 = 19.42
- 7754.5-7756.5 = 19.56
